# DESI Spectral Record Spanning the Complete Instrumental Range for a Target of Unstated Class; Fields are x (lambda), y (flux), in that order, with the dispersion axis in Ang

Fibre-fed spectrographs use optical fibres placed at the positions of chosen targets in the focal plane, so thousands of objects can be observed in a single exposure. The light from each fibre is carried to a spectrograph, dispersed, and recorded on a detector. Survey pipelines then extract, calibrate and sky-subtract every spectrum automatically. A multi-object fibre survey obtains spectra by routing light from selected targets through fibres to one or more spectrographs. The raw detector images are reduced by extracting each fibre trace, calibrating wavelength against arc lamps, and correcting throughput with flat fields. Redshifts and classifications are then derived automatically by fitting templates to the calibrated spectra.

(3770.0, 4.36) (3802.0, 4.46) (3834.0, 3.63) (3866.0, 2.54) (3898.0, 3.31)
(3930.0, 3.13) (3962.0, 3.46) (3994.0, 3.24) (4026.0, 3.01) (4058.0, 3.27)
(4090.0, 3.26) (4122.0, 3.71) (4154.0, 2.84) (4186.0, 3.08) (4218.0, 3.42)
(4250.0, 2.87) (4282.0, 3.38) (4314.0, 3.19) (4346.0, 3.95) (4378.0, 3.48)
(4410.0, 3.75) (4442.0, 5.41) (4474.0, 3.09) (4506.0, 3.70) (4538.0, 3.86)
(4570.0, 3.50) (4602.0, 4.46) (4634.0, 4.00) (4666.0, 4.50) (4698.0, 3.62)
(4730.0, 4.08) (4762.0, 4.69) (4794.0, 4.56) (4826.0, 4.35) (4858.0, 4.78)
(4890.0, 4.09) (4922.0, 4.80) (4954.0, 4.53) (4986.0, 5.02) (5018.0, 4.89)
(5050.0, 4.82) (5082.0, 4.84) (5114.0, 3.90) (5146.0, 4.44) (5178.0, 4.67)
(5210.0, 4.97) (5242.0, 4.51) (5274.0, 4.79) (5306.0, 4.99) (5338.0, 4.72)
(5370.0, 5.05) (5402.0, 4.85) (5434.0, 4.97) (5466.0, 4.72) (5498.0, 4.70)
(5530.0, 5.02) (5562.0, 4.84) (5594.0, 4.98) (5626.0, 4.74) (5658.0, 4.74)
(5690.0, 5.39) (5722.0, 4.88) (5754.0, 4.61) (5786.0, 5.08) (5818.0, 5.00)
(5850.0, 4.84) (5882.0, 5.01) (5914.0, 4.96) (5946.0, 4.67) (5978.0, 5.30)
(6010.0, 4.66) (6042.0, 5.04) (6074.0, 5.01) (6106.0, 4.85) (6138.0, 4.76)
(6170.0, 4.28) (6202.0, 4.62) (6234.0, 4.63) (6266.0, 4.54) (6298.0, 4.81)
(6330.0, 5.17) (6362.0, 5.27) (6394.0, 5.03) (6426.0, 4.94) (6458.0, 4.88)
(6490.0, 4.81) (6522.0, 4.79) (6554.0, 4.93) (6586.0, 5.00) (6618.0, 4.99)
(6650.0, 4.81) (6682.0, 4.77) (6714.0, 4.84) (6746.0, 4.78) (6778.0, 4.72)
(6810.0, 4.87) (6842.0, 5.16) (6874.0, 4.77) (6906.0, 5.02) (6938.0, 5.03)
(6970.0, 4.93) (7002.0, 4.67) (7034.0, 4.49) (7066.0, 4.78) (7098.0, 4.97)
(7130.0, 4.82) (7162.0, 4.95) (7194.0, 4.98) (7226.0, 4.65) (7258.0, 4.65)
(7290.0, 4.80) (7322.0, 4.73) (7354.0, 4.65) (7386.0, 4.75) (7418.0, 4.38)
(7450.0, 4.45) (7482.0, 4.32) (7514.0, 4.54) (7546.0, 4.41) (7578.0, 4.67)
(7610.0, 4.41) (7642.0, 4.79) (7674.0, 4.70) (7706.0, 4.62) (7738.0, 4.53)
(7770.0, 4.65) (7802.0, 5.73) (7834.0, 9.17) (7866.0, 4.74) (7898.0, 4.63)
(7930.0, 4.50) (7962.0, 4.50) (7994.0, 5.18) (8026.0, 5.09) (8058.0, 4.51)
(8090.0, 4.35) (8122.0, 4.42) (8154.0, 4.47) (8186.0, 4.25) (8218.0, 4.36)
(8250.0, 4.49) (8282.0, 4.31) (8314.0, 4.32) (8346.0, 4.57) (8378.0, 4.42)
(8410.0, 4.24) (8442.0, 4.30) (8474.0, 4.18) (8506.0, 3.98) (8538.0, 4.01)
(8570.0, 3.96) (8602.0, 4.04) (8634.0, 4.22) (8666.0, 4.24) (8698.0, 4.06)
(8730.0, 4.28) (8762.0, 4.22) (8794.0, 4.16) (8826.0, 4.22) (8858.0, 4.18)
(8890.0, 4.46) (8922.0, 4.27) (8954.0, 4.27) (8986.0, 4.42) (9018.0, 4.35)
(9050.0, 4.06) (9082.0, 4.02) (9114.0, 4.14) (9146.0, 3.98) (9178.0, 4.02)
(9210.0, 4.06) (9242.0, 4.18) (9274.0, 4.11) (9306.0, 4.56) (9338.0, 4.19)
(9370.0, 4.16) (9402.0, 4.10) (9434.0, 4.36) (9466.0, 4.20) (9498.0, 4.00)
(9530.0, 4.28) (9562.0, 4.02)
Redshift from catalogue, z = 0.19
